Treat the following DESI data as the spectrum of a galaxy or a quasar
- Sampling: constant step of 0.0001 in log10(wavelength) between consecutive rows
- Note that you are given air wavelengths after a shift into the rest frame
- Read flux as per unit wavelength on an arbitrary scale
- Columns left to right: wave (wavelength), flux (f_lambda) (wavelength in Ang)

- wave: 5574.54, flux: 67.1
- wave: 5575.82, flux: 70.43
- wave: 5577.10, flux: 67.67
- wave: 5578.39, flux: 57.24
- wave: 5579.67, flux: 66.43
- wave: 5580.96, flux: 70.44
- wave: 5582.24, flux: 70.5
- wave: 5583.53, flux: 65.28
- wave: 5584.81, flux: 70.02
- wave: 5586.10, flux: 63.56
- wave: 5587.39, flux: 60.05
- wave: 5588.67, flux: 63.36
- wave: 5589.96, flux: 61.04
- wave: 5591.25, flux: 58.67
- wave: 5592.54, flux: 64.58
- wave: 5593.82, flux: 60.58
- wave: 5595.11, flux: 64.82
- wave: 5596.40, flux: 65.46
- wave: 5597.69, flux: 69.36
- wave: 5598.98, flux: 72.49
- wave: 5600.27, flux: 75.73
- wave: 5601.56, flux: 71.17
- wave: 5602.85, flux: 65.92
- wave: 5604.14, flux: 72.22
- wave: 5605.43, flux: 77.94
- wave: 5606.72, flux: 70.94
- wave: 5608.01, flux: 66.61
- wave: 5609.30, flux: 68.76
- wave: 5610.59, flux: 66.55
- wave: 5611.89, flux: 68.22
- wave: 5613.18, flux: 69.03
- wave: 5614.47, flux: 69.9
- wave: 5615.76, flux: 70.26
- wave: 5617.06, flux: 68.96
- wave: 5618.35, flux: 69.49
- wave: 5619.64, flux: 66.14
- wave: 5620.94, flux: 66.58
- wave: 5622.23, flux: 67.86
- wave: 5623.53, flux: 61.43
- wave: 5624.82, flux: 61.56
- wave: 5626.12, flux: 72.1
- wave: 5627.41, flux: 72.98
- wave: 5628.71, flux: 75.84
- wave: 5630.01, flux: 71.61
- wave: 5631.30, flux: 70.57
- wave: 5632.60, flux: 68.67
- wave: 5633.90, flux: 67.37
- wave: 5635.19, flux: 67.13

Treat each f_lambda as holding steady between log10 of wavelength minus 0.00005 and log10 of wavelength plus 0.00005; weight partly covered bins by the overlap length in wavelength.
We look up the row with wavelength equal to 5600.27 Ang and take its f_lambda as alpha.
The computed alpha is 75.73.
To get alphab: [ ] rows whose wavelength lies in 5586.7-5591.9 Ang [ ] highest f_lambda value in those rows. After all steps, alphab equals 63.36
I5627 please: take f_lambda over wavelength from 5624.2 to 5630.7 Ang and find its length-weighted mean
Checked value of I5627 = 70.9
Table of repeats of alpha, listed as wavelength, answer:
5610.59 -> 66.55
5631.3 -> 70.57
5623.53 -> 61.43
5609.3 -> 68.76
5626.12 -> 72.1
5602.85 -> 65.92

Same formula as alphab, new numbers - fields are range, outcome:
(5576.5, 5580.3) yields 67.67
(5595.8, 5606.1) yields 77.94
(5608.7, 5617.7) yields 70.26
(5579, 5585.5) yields 70.5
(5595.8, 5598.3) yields 69.36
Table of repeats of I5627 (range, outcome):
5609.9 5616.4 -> 68.8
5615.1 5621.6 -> 68.3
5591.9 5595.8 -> 63.4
